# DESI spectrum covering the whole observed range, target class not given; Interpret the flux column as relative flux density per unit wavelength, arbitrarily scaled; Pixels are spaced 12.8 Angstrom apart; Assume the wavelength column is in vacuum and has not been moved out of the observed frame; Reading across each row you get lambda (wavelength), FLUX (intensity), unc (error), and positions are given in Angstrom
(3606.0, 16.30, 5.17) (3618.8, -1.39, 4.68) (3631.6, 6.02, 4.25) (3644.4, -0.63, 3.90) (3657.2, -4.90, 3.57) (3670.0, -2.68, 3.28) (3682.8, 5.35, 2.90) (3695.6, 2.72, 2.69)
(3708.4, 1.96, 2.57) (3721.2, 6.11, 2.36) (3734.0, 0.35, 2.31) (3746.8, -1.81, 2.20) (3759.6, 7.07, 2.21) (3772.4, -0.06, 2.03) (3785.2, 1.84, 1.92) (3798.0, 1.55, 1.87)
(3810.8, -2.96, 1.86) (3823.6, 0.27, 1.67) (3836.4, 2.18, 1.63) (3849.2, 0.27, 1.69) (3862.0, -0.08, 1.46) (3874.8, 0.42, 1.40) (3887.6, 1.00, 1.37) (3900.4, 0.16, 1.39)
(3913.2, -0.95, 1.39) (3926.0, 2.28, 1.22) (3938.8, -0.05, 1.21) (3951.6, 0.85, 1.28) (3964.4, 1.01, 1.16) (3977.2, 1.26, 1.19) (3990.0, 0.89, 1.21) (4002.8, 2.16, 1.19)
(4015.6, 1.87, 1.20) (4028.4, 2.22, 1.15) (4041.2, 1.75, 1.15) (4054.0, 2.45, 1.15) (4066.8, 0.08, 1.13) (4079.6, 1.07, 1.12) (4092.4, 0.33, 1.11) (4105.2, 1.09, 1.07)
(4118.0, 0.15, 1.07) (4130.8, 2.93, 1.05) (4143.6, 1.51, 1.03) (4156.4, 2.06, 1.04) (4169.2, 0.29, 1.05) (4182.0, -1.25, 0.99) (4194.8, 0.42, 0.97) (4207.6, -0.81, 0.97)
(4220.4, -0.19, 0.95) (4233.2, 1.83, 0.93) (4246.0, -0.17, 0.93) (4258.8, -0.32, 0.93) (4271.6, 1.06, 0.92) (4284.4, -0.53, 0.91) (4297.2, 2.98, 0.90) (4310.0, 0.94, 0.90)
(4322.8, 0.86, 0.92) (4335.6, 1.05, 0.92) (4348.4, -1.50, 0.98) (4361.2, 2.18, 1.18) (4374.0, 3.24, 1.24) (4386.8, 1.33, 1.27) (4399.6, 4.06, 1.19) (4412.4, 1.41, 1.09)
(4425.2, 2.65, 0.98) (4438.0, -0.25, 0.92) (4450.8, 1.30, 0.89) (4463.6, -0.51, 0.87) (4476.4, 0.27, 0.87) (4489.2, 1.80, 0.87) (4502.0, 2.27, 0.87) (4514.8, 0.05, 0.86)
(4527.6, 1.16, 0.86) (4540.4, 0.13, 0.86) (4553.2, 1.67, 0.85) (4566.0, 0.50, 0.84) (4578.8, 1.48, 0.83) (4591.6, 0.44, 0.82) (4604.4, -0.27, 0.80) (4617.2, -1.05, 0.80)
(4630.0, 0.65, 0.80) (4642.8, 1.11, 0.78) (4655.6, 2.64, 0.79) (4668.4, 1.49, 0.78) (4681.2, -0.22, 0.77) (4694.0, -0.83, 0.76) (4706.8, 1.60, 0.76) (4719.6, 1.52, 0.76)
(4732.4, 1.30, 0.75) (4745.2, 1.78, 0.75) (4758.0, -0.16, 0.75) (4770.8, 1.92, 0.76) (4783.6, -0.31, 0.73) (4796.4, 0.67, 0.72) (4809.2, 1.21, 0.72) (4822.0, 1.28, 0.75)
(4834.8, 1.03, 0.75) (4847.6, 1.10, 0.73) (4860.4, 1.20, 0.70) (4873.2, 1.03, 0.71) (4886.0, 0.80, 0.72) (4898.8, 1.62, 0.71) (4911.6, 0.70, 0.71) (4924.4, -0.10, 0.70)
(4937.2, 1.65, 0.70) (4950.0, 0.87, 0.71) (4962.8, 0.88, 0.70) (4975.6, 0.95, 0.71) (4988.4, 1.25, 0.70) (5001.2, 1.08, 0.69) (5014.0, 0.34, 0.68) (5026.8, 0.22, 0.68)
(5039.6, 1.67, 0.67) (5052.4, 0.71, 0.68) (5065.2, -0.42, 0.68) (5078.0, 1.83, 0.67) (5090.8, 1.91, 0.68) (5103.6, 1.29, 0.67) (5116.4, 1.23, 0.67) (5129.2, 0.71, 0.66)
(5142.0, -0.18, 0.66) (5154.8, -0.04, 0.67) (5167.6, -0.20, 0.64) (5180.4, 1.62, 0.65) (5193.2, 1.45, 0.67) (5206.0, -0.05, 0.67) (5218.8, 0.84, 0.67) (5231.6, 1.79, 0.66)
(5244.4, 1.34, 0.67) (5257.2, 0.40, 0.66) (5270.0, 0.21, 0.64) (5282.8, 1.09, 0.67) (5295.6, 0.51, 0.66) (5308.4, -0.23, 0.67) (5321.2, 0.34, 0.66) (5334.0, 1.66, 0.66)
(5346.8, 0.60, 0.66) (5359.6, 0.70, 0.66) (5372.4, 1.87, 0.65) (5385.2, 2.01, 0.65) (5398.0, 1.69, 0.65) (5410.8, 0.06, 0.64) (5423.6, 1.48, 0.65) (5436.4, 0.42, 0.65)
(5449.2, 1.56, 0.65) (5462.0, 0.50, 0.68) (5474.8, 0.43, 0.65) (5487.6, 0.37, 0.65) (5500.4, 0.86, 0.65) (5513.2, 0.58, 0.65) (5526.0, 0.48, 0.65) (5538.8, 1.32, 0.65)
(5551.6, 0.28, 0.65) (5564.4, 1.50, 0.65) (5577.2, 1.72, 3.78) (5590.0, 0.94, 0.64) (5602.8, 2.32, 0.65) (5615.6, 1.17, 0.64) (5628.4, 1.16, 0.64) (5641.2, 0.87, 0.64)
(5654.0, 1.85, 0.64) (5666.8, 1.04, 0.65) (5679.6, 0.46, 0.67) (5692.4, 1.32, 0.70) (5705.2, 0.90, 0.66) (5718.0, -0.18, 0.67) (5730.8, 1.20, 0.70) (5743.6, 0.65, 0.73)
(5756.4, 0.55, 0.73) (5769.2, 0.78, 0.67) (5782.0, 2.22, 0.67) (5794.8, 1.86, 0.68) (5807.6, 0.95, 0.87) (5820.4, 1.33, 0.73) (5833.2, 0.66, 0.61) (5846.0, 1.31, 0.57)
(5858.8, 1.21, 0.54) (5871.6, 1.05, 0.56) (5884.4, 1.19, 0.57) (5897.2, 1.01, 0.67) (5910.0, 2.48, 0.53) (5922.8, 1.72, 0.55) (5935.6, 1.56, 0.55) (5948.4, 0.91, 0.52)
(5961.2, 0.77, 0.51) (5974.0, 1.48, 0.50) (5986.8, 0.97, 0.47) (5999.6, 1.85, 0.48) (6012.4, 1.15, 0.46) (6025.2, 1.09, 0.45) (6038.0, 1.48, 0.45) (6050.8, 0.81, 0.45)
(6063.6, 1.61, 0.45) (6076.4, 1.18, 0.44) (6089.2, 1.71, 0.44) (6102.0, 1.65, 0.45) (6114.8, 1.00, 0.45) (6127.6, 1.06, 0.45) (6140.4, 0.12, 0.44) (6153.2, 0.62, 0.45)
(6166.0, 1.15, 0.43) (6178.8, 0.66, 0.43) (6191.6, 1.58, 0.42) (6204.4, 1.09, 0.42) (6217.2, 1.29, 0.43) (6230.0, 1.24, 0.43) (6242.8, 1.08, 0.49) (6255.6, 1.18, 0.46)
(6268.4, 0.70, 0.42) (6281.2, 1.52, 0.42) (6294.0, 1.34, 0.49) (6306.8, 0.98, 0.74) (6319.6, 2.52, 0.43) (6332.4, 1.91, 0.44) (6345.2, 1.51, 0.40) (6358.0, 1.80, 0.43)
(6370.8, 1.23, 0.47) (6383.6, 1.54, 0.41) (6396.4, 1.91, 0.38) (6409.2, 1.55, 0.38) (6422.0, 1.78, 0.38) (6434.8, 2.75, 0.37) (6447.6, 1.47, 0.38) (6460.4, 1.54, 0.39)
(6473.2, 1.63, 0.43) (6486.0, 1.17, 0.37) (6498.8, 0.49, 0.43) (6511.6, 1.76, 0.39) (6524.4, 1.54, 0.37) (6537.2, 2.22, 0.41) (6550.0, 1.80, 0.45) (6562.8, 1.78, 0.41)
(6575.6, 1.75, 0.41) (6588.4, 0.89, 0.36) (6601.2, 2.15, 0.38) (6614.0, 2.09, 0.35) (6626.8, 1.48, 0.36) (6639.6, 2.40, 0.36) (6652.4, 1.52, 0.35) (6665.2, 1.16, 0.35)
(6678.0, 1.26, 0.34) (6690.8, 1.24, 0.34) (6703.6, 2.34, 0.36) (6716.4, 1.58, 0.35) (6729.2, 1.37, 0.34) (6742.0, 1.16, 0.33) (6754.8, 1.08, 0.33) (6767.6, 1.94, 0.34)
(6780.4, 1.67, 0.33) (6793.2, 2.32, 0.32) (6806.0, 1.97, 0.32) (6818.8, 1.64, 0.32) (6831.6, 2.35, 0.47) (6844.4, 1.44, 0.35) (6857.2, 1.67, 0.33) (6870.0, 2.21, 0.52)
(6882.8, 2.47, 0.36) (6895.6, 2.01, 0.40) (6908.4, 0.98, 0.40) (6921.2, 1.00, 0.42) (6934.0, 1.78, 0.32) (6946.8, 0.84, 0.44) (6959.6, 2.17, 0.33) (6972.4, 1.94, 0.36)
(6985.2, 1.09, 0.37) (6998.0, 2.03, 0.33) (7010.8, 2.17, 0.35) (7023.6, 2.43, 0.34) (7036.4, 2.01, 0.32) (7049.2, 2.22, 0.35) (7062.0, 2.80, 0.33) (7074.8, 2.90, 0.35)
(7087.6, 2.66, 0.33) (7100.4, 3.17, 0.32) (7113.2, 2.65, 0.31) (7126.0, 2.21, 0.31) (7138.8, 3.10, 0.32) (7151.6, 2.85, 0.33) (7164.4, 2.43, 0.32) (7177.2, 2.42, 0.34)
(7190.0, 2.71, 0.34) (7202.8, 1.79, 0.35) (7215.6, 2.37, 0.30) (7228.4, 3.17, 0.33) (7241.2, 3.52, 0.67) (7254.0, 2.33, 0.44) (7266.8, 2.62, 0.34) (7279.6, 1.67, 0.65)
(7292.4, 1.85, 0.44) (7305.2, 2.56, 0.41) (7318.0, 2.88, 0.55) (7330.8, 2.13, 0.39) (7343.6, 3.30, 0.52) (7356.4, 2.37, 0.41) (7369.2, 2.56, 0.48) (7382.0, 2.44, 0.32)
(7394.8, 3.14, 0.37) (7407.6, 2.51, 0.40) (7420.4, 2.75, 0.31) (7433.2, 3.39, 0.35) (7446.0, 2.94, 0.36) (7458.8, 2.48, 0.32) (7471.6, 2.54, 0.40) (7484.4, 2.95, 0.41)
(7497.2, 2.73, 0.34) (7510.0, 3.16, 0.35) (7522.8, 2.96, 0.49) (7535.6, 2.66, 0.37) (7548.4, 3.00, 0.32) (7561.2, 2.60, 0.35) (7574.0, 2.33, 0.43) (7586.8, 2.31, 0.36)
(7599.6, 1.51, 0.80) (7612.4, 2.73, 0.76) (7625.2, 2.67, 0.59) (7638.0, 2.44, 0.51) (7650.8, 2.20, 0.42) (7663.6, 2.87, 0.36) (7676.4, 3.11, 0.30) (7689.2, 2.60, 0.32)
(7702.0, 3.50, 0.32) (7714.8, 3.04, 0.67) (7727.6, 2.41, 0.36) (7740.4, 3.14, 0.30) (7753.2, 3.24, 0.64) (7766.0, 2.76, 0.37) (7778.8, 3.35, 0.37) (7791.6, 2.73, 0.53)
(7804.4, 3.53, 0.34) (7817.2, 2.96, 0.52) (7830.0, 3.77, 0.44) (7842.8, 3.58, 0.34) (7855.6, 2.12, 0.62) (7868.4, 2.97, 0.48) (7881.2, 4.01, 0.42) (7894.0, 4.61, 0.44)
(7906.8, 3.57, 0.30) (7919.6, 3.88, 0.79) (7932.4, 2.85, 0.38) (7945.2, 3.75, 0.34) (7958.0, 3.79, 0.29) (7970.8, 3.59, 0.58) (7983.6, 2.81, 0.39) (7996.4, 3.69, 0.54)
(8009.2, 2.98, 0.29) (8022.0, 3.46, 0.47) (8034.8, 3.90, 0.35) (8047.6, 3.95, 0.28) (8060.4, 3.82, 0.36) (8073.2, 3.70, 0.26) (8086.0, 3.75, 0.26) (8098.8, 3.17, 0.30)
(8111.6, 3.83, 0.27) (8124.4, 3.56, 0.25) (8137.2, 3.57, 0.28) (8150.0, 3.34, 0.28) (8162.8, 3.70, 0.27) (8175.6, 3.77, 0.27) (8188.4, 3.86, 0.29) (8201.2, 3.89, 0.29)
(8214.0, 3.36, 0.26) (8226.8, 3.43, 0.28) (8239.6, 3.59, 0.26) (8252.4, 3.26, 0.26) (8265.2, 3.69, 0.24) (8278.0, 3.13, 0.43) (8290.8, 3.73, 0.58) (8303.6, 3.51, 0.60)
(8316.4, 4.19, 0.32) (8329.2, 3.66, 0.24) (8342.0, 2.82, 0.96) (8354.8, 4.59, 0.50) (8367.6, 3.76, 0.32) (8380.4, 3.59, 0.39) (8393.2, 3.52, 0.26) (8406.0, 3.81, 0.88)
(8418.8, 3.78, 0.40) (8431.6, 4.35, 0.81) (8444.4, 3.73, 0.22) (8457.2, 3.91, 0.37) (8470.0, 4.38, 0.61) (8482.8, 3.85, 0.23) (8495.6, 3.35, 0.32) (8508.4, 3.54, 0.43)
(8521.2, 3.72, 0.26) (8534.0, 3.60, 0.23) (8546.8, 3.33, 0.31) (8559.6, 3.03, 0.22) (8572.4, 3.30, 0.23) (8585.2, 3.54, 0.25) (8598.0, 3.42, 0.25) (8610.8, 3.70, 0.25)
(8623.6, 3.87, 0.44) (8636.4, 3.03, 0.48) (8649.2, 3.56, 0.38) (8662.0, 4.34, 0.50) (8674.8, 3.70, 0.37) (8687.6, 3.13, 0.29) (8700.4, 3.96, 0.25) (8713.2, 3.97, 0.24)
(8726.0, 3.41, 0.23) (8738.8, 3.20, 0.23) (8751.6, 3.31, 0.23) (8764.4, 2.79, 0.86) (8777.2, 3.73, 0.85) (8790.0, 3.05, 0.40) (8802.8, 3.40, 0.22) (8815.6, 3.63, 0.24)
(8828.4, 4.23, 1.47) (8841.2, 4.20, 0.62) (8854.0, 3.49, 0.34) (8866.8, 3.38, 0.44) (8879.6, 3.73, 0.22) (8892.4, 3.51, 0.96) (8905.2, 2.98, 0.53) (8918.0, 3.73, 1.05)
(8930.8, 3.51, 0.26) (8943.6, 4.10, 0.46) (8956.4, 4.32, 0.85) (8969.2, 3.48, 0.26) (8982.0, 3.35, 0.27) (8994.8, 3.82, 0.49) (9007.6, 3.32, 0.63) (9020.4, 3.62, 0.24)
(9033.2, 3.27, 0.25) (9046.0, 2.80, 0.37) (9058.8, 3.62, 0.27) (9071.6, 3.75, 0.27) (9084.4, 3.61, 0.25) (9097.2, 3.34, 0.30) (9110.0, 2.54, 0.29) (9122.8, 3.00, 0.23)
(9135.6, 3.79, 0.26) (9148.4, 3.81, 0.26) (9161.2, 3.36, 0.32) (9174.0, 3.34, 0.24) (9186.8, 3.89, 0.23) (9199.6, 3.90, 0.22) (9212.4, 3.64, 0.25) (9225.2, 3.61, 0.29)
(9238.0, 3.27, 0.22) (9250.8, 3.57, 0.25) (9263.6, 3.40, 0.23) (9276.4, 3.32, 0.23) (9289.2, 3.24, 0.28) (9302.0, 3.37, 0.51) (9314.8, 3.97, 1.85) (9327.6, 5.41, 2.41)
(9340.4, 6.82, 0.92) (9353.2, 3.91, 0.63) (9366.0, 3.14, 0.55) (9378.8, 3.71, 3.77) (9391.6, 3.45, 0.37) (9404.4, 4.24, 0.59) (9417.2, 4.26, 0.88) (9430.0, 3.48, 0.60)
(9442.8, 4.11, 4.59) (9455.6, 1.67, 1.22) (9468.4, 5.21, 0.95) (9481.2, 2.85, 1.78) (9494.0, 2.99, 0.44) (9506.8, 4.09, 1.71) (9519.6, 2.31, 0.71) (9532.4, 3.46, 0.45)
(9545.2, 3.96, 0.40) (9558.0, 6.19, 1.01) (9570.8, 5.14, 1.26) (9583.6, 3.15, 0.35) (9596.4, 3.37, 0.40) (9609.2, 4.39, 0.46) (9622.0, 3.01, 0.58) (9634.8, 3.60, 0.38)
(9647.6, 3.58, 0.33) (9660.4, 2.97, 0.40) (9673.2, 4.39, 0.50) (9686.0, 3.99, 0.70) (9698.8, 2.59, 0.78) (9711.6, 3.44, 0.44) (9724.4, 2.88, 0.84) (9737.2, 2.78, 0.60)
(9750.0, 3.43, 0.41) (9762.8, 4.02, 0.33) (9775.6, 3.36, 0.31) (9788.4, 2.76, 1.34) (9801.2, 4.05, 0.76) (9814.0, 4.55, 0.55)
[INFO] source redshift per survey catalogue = 0.759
